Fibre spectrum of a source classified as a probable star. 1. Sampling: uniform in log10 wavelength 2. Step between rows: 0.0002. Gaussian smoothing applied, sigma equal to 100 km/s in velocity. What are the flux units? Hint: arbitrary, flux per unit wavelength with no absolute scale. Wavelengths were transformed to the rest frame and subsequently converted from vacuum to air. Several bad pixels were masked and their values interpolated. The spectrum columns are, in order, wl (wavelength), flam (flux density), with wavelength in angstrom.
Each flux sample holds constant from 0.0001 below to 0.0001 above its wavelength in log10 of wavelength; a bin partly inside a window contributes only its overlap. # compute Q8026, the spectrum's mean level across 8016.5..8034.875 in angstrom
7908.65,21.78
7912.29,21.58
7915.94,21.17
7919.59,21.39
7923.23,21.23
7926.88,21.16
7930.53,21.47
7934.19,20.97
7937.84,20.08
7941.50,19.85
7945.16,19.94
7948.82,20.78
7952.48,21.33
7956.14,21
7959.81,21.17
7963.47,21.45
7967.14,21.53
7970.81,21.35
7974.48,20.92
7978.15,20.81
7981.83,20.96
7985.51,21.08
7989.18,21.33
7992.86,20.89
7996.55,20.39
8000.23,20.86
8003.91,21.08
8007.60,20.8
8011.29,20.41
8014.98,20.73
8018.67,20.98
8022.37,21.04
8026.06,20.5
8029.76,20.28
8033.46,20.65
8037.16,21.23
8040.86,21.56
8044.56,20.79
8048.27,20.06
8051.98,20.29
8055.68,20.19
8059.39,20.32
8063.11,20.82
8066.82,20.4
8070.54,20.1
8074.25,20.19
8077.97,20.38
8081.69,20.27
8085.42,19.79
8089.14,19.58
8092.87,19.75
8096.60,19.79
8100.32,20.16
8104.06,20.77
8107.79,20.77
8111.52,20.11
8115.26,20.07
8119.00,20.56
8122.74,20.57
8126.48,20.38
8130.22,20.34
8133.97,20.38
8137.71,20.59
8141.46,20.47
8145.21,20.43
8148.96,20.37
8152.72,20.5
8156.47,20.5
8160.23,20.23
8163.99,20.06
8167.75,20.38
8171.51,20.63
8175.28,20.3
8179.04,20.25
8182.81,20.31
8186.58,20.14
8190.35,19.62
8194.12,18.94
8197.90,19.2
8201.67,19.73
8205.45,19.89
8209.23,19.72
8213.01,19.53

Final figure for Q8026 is 20.7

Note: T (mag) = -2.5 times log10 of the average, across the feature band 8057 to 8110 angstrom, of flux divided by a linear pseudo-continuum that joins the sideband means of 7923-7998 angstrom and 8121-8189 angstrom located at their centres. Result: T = 0.02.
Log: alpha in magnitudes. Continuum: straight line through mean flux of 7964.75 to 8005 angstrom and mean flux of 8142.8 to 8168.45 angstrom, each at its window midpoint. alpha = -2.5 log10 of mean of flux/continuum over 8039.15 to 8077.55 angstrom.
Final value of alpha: 0.014 mag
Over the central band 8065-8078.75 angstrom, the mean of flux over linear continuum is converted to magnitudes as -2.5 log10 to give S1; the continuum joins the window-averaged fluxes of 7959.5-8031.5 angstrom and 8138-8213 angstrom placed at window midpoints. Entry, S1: 0.016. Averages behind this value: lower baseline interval 20.9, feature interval 20.3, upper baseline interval 20.1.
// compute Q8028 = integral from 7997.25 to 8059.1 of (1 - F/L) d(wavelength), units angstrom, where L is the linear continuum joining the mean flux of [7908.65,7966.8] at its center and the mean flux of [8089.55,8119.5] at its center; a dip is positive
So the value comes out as -0.4 angstrom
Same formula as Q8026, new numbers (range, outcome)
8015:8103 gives 20.4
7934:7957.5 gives 20.5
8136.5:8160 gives 20.5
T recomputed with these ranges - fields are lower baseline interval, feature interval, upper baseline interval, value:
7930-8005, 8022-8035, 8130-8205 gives 0.006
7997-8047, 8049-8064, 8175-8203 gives 0.013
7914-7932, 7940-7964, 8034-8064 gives 0.019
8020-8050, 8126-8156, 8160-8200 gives -0.013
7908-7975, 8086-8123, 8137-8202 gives 0.012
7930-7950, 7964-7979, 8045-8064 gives -0.042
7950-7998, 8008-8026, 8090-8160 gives 0.006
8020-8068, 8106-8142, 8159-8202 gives -0.009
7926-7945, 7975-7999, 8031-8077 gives -0.017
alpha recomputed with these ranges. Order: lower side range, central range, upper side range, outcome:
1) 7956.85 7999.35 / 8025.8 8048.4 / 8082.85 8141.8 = -0.004 mag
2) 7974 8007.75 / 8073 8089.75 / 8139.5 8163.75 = 0.029 mag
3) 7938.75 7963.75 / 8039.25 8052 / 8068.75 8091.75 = -0.026 mag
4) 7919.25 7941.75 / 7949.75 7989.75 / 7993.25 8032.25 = -0.018 mag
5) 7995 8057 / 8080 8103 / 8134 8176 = 0.034 mag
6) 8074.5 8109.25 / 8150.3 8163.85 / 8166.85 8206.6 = -0.019 mag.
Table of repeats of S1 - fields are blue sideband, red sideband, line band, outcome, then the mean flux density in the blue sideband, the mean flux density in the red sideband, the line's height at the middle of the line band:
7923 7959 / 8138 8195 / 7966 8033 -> -0.01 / 20.8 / 20.2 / 20.6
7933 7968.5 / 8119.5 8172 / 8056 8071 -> 0.01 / 20.8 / 20.4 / 20.6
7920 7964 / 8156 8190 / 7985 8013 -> -0.01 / 20.9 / 20.3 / 20.7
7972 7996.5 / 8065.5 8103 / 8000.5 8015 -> 0.00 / 21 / 20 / 20.7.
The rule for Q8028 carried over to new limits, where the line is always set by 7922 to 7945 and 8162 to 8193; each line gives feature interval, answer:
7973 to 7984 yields -0.2 angstrom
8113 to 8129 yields -0.1 angstrom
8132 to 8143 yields -0.1 angstrom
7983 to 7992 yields -0.2 angstrom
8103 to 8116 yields -0.1 angstrom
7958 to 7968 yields -0.3 angstrom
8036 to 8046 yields -0.4 angstrom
